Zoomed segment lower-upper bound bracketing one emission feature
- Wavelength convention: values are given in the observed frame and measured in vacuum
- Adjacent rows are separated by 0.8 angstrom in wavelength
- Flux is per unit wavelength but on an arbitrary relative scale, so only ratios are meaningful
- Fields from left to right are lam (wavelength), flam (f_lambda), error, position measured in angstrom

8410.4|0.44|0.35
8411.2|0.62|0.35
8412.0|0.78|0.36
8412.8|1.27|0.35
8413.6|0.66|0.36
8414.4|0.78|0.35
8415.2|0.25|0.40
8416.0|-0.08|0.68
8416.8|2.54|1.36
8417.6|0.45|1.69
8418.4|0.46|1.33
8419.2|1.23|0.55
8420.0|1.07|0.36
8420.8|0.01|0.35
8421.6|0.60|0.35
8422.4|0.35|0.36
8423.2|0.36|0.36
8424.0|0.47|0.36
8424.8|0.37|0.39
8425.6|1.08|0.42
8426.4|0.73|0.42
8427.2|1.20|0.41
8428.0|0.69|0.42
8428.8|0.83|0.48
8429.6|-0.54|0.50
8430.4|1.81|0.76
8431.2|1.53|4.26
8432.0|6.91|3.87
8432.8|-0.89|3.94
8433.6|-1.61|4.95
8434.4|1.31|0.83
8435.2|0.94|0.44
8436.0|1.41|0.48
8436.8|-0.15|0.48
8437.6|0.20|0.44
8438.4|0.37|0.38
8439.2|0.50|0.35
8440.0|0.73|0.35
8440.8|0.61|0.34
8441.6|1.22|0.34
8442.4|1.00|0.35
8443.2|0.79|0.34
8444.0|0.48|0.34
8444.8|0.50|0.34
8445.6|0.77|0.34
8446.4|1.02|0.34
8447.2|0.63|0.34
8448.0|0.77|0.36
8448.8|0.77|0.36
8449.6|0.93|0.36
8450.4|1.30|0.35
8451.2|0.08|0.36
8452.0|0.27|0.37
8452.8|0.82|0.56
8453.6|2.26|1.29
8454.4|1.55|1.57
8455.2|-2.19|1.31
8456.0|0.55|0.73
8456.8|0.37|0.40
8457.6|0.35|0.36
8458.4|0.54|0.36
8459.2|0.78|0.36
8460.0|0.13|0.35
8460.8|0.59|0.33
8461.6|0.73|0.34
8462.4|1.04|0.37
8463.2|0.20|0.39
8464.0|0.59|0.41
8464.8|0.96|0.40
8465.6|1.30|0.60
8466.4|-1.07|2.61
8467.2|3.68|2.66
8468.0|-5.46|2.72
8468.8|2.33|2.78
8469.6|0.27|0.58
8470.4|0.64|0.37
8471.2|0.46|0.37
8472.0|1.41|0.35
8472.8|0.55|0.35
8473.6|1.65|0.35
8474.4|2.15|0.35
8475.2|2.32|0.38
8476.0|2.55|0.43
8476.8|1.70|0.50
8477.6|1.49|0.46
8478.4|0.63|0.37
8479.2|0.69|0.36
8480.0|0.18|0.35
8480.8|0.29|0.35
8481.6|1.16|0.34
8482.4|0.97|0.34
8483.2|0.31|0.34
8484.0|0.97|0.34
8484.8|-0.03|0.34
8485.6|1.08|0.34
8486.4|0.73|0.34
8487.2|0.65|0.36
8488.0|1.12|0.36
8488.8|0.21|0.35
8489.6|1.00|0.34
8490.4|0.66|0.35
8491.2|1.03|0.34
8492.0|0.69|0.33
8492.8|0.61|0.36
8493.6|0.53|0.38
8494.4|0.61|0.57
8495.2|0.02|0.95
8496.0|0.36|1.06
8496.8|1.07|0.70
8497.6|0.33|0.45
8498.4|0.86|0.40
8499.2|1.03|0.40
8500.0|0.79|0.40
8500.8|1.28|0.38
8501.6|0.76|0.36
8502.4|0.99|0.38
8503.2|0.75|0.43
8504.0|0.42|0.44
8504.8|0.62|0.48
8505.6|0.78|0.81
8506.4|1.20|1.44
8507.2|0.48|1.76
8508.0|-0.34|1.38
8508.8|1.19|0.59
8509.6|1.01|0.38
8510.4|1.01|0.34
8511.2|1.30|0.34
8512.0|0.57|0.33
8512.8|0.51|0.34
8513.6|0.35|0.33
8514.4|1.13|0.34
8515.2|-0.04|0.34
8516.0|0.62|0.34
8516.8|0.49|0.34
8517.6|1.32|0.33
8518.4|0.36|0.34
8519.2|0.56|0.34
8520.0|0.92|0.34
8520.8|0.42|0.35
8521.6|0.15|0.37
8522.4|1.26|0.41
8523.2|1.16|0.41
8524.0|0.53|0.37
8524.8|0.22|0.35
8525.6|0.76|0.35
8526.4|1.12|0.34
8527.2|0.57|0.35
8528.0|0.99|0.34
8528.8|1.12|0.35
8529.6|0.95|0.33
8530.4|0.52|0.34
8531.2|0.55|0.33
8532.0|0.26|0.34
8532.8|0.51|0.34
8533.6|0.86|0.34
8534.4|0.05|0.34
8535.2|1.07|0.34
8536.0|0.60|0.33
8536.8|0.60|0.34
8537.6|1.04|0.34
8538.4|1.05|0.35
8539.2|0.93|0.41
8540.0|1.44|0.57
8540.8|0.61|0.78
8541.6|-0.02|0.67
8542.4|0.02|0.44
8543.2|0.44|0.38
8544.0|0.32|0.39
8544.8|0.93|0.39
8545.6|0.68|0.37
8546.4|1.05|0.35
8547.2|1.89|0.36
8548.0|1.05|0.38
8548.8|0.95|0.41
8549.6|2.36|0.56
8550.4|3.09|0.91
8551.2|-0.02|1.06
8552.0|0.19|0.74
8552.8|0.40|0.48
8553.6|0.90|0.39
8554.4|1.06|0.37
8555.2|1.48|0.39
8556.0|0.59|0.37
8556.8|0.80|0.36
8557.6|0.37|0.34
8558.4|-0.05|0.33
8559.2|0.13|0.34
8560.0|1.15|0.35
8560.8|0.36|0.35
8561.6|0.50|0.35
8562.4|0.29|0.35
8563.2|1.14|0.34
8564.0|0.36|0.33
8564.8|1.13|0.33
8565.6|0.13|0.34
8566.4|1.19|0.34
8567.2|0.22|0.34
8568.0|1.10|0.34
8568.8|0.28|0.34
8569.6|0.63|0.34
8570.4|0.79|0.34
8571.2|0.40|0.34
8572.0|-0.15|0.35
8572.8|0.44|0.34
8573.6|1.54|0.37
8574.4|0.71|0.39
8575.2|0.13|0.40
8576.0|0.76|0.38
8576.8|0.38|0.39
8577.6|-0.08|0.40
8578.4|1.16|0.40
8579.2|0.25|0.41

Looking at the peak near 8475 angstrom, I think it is H-gamma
